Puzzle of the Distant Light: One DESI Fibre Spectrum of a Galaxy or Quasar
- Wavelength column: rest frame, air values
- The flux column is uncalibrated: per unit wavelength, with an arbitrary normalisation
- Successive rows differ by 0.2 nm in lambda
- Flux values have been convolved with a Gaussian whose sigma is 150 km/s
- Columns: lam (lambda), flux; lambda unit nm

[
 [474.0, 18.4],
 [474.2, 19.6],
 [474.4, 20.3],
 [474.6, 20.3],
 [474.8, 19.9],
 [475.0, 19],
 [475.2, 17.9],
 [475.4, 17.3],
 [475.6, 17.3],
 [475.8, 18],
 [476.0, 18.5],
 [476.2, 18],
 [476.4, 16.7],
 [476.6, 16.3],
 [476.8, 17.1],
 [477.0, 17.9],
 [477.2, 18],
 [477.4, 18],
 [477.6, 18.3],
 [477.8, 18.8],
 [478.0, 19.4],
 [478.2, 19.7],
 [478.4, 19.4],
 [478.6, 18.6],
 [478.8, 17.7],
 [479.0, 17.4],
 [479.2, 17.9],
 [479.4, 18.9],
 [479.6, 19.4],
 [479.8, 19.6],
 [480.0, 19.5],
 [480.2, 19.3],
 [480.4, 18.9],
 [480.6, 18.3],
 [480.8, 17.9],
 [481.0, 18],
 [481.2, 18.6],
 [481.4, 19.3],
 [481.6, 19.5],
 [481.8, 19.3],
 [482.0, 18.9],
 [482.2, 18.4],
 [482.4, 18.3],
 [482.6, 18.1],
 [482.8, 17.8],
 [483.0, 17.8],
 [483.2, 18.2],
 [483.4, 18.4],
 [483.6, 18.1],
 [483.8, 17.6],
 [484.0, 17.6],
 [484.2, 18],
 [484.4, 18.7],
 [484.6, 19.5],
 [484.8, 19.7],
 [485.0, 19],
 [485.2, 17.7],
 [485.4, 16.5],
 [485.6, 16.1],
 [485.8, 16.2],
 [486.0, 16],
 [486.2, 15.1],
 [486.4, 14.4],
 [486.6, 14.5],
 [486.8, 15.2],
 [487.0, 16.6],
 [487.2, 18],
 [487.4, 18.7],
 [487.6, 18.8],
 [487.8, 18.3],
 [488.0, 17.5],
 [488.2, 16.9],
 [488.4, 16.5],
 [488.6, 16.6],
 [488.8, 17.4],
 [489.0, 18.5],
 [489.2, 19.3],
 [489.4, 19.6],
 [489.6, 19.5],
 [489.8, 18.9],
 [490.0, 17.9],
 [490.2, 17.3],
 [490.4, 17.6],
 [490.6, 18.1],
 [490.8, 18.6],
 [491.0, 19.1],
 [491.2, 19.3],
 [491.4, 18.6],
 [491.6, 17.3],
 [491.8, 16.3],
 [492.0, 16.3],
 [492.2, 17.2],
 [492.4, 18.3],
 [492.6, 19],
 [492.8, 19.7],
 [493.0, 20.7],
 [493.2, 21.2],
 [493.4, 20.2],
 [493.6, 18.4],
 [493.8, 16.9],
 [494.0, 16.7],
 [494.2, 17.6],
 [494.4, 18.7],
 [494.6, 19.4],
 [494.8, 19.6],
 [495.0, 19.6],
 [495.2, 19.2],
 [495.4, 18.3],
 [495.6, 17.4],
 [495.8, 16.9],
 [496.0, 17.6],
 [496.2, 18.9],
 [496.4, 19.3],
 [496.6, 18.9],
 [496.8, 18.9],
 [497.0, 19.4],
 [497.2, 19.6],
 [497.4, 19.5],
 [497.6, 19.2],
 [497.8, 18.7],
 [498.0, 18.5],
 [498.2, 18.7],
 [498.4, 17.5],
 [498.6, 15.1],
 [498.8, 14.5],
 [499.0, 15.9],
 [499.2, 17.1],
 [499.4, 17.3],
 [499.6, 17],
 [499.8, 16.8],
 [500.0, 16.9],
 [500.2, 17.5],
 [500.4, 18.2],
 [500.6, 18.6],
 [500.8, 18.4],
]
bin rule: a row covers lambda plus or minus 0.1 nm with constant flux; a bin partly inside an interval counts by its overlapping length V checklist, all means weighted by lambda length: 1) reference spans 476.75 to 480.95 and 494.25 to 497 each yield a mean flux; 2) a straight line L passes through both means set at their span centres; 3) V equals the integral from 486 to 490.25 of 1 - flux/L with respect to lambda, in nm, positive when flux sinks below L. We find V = 0.29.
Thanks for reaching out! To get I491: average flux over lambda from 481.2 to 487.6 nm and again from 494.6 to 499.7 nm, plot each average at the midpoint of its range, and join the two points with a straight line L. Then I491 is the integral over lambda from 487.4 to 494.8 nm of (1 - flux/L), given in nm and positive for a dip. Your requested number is -0.16 nm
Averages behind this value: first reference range 17.7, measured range 18.3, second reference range 18.1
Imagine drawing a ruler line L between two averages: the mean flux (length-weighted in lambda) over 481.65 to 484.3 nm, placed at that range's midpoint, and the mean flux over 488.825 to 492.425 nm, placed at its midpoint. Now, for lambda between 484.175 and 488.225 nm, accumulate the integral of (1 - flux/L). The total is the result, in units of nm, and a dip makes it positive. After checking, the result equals 0.22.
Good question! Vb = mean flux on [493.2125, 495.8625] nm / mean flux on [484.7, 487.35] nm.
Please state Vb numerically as 1.12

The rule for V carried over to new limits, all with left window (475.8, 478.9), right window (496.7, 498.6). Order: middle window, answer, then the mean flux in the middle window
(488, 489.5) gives 0.05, 17.8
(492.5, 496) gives -0.03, 18.8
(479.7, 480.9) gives -0.05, 18.9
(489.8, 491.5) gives 0.01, 18.3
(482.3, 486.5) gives 0.18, 17.6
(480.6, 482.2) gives -0.04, 18.7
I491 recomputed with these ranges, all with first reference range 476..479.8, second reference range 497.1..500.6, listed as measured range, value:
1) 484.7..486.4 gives 0.105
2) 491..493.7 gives -0.137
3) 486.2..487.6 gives 0.126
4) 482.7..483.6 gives 0.001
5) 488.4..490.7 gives -0.040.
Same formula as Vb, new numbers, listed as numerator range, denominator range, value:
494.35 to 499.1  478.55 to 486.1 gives 1.00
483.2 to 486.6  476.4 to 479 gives 0.95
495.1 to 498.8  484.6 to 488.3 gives 1.08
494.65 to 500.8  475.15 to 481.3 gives 0.99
